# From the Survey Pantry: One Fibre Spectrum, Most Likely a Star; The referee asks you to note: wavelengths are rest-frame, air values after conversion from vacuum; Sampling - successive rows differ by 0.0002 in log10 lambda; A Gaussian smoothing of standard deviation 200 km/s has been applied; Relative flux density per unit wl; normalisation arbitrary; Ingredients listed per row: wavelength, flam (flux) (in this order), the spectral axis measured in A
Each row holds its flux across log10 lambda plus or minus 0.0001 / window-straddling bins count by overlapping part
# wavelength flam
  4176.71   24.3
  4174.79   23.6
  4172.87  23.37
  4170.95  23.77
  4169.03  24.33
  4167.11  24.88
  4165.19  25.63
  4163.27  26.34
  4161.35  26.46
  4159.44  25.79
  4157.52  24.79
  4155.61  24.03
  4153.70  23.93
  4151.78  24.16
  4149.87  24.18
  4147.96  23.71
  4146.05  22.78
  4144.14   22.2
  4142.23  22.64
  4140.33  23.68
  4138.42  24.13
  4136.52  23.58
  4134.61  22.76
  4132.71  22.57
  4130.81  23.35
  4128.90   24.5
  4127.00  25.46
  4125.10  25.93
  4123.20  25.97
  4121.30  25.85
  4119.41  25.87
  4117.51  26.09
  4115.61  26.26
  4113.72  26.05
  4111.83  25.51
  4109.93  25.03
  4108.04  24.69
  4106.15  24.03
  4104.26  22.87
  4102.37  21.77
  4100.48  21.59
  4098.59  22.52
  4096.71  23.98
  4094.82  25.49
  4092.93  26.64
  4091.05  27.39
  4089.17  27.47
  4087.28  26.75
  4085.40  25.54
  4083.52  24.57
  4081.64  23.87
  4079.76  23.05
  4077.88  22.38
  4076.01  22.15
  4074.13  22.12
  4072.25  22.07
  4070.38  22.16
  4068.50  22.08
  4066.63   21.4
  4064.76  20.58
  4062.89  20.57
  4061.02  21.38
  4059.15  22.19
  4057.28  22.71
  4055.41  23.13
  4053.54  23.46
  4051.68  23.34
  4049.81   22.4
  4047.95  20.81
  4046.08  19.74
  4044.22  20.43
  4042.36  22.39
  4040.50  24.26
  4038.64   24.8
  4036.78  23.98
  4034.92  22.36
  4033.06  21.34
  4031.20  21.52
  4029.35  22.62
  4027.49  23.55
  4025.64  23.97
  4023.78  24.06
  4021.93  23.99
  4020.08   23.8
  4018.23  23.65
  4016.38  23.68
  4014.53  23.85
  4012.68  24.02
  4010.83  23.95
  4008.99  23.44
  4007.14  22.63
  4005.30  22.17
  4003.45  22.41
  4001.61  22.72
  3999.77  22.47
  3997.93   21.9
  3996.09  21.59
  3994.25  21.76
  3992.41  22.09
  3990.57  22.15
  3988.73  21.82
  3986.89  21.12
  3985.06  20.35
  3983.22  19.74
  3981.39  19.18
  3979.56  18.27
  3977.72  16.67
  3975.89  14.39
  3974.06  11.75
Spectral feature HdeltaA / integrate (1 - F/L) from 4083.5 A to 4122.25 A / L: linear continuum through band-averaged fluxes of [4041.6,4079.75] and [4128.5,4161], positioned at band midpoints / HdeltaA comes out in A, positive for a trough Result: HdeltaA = -3.8 A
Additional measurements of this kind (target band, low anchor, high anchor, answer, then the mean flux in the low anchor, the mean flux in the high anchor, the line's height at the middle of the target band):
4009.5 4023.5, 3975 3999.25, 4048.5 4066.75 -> -1.93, 20.1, 22.1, 21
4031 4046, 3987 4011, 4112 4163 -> 0.27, 22.3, 24.5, 22.9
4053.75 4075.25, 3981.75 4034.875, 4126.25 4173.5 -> 1.17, 22.5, 24.1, 23.2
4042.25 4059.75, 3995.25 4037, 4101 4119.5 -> 1.18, 23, 24.7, 23.6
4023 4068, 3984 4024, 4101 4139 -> 1.91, 22.7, 24.6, 23.4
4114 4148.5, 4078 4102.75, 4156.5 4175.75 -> 0.62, 24.6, 24.9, 24.8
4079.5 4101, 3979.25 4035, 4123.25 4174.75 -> -1.45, 22.4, 24.2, 23.5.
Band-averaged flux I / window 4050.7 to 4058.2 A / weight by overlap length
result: 23.1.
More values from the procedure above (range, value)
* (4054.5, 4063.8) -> 22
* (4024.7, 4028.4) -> 23.7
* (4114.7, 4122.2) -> 26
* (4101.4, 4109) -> 23.3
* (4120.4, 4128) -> 25.8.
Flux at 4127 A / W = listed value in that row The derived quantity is 25.46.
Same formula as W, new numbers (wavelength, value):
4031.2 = 21.52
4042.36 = 22.39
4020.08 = 23.8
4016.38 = 23.68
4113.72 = 26.05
